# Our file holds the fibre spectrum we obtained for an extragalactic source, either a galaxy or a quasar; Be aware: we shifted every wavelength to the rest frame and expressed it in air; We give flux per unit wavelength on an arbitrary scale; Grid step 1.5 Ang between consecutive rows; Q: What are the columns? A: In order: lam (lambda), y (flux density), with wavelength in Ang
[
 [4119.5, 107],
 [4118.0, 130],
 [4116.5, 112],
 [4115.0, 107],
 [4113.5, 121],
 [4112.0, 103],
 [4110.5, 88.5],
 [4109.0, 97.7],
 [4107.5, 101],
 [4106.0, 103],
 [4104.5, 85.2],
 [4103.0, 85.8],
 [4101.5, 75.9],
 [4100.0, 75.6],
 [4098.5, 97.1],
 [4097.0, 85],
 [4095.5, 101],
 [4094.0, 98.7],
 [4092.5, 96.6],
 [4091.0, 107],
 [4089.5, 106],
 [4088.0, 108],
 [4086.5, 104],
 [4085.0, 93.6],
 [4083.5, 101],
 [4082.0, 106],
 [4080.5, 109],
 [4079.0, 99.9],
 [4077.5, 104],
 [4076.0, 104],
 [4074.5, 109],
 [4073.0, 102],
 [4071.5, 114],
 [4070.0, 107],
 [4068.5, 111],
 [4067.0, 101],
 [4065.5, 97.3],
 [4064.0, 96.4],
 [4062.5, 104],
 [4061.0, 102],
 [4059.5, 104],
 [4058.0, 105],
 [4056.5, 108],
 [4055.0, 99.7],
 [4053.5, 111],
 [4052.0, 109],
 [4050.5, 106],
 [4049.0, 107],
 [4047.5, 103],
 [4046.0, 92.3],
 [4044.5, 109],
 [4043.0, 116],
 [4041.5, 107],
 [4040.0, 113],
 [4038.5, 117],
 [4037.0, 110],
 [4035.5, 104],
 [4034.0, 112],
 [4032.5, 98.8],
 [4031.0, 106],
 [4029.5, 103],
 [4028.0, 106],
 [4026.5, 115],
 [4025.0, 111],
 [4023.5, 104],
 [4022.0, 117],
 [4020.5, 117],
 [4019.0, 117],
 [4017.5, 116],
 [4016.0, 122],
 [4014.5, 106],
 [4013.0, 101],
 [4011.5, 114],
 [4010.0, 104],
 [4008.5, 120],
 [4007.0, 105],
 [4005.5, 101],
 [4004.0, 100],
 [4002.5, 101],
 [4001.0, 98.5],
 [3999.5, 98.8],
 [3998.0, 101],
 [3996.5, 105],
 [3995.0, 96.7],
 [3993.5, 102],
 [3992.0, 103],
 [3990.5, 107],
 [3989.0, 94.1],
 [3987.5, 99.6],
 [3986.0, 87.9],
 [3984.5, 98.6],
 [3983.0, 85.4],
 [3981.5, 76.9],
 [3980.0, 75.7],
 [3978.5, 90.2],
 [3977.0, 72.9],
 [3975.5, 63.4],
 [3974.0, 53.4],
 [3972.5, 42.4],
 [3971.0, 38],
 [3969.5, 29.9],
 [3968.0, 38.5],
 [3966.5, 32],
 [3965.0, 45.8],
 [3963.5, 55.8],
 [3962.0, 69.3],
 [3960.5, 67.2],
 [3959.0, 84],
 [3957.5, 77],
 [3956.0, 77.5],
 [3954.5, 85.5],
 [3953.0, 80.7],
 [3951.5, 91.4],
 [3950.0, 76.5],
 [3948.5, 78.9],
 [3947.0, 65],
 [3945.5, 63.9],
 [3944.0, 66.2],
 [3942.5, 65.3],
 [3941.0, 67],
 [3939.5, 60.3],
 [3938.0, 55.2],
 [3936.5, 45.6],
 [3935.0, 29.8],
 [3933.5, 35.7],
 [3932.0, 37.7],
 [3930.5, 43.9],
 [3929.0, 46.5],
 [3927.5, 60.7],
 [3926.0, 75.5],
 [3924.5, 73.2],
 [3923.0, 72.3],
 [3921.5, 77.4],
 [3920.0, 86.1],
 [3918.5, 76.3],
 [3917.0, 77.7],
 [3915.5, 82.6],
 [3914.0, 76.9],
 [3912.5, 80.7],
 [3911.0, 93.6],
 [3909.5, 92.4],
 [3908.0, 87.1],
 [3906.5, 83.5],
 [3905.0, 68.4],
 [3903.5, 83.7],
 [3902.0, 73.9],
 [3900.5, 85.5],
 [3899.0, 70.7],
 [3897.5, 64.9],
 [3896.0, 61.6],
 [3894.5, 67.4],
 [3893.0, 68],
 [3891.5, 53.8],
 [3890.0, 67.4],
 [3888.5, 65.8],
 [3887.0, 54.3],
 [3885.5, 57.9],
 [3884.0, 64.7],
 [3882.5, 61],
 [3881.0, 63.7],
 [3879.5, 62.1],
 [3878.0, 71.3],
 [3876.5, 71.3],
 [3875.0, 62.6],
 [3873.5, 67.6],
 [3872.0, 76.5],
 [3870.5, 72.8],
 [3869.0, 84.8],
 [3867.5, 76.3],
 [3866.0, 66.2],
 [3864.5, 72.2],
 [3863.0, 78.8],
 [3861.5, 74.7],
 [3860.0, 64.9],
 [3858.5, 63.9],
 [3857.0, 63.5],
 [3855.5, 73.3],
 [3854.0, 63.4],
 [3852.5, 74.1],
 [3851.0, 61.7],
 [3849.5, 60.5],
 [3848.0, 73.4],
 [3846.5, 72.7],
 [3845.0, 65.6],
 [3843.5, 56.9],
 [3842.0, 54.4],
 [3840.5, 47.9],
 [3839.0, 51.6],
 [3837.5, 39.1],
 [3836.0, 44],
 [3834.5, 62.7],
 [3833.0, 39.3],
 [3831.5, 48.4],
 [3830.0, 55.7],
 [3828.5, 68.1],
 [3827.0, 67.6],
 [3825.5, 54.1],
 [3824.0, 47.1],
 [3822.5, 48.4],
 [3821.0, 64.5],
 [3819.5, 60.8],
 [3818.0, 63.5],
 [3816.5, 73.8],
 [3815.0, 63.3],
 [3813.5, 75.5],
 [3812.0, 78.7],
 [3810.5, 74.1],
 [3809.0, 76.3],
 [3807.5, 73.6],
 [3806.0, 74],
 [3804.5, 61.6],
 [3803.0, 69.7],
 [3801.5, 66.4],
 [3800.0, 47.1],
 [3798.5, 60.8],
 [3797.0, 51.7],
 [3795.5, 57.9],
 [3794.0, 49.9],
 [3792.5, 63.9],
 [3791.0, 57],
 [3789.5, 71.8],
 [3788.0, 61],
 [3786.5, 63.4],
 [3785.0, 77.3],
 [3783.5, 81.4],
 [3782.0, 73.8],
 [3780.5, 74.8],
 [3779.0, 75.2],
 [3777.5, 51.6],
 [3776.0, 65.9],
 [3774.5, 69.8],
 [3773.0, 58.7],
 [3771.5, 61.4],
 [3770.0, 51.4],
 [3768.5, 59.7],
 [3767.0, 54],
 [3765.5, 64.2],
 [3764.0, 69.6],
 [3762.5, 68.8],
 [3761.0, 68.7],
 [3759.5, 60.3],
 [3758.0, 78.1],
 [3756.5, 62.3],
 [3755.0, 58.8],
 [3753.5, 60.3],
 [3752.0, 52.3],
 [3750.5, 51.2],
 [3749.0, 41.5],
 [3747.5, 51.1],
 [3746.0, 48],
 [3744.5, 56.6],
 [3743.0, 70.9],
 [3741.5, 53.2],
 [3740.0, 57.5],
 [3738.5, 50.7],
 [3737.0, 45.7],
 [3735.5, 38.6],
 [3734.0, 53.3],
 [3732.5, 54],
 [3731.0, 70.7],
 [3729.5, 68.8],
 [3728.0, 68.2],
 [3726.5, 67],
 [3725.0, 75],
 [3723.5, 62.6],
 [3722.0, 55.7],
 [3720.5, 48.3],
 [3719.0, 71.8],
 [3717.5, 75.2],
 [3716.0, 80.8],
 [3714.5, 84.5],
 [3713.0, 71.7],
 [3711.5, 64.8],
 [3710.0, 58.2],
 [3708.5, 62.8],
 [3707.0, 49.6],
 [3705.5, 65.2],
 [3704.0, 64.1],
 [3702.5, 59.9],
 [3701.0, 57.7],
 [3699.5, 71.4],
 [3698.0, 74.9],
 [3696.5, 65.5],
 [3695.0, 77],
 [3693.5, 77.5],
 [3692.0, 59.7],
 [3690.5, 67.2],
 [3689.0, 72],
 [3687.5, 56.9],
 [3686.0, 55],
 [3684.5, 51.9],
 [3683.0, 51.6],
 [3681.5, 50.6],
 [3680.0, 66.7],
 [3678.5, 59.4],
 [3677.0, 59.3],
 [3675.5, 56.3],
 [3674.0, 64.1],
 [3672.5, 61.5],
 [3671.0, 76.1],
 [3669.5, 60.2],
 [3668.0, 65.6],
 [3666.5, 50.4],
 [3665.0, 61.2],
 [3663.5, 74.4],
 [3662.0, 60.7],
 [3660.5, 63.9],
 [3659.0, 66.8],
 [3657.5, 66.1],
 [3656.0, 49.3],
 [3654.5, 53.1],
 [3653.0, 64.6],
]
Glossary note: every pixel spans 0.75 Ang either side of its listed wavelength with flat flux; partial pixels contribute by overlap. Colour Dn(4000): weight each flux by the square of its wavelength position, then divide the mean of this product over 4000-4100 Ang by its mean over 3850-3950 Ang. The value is 1.67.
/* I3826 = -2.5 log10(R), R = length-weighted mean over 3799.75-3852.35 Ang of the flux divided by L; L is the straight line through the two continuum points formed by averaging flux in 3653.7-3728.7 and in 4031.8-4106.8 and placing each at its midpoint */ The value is 0.25 mag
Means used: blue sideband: 63.8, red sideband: 102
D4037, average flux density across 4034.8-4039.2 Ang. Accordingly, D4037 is 110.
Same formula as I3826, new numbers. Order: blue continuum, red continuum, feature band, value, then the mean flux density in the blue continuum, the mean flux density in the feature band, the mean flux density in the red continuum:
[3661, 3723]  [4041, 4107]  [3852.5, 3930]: 0.17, 63.8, 71.3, 102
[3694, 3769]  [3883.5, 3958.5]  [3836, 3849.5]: 0.16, 62.1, 57.1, 69.1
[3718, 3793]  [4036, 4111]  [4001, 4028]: -0.16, 61.6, 110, 102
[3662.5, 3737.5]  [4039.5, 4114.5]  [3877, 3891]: 0.29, 63.3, 63.1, 102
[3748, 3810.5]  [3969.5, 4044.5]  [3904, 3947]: 0.26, 63.4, 67.3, 98.5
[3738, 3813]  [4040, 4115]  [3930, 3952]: 0.40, 62.8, 58.6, 102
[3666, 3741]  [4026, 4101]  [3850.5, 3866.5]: 0.17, 62.7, 68.9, 104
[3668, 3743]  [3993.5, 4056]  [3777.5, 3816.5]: 0.13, 62.8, 67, 107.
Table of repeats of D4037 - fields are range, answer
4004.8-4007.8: 103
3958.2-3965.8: 64.3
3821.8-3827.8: 54.5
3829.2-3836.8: 50.1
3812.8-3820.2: 67.4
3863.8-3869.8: 74.9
